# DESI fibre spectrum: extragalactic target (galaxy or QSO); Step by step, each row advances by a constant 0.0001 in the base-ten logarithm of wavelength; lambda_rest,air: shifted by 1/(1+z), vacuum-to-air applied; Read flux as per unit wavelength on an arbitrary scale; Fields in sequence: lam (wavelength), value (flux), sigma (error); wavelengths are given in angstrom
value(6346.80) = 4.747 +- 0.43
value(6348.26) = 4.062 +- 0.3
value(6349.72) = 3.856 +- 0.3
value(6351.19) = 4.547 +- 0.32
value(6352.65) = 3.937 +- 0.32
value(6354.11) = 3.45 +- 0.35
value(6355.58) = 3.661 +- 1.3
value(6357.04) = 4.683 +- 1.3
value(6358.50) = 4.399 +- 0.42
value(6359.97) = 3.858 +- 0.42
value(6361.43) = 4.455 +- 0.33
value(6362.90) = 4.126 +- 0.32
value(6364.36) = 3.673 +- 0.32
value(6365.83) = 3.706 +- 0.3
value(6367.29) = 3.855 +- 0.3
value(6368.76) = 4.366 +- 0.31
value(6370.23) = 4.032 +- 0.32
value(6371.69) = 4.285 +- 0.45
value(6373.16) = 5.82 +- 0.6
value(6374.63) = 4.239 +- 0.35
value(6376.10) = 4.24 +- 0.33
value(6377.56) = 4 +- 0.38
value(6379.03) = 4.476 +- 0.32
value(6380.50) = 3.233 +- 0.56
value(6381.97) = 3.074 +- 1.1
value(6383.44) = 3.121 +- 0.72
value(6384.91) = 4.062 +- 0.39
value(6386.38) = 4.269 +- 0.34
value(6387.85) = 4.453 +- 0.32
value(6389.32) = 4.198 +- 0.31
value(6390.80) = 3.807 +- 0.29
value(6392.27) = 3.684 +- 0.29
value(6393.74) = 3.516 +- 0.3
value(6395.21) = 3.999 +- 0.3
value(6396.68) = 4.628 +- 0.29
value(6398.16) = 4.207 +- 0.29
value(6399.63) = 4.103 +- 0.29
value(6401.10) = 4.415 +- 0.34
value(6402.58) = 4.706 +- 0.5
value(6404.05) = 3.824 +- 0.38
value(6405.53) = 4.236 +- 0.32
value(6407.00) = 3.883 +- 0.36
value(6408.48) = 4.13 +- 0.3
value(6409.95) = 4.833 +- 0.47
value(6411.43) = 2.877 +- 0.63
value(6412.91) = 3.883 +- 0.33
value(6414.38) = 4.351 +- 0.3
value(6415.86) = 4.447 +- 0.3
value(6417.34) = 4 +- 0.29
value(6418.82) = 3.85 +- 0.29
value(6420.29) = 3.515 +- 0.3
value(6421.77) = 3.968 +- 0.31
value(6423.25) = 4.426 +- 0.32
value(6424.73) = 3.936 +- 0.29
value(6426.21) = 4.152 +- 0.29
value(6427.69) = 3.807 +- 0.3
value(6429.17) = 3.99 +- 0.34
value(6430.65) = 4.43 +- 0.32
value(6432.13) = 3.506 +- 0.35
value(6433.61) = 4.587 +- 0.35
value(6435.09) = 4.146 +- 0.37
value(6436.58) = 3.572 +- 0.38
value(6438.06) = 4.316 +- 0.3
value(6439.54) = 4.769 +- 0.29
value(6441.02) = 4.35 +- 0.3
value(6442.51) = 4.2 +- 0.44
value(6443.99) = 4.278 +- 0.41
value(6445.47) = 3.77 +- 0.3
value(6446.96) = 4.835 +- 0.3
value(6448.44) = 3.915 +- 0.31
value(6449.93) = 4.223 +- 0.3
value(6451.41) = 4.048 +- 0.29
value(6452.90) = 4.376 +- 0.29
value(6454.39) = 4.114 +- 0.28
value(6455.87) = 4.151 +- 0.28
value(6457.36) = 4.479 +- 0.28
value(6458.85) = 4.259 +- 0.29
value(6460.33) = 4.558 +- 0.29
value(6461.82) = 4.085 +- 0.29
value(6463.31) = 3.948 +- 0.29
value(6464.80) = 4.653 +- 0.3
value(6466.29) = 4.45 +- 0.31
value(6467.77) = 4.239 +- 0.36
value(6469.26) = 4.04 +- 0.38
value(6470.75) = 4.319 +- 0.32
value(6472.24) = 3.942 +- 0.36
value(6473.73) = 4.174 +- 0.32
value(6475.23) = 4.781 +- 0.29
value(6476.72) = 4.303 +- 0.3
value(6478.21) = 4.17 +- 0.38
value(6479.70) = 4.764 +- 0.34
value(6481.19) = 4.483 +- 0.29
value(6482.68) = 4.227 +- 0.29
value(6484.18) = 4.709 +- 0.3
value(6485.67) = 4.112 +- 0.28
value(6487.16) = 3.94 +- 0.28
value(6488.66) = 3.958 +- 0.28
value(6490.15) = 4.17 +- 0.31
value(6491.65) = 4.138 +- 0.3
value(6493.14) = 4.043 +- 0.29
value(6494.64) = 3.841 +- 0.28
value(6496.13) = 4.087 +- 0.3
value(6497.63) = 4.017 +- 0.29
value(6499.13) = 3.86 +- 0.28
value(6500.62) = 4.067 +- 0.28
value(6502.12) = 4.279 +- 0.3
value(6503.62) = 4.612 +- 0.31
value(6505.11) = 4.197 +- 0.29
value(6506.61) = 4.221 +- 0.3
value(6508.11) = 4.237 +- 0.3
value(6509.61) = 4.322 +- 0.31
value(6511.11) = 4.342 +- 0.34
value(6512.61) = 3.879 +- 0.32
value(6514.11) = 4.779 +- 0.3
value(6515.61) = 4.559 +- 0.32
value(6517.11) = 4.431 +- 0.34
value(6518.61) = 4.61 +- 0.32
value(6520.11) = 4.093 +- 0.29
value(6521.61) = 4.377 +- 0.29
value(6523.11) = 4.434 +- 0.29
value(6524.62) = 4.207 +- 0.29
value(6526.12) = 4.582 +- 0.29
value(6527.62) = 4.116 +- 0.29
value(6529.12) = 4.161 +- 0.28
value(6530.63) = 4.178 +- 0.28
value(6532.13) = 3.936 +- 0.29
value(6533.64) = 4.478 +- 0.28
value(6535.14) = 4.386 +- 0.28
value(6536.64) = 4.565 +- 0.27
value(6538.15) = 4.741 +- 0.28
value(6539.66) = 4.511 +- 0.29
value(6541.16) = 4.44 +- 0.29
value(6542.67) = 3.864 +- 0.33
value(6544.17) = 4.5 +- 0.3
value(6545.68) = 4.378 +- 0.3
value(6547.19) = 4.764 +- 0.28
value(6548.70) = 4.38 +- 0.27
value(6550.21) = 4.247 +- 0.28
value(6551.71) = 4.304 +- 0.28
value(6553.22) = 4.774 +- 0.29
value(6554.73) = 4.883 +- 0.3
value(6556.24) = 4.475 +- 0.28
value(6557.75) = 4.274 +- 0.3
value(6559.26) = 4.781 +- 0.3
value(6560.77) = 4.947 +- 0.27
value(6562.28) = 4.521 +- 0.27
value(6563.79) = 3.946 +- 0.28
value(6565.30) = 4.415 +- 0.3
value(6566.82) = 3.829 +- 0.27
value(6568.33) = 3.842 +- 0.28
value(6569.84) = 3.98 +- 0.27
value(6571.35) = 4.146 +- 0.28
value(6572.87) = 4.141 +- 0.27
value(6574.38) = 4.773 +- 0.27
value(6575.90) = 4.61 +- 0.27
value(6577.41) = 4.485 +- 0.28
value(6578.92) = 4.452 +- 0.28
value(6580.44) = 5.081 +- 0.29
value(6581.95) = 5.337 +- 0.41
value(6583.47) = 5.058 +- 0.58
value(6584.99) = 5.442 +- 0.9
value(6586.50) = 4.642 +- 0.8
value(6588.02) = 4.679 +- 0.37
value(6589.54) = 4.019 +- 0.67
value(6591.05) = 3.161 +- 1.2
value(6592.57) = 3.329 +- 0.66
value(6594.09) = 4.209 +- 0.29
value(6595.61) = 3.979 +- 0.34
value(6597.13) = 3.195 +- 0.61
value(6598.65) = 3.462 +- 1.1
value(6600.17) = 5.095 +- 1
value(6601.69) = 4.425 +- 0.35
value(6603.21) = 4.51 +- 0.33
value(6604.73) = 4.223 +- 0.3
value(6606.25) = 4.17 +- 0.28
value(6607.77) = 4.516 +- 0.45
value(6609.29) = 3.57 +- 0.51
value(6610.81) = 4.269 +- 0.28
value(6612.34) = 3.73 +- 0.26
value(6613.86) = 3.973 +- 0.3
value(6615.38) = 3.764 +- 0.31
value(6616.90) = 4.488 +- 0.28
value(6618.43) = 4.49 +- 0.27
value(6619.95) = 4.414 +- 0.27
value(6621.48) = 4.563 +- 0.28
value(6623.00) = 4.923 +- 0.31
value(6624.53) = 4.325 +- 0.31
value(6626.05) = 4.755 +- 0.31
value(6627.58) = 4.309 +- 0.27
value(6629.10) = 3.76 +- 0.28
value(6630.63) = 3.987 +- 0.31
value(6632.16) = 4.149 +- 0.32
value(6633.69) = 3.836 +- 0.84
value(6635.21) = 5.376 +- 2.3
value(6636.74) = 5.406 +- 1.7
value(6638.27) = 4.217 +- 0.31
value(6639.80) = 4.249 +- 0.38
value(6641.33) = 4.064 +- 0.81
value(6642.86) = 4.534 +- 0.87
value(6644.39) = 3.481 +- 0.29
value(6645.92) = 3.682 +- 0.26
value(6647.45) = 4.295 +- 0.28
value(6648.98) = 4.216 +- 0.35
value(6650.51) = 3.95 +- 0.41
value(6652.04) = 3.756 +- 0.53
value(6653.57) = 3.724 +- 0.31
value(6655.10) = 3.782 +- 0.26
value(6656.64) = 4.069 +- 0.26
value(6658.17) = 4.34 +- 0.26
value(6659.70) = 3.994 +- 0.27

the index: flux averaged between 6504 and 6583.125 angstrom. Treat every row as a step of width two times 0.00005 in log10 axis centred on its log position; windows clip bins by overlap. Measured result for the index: 4.41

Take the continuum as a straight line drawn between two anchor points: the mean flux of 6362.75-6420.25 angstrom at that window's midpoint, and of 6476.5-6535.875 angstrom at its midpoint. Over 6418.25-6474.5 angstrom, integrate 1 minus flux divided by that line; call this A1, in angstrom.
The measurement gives -0.2 angstrom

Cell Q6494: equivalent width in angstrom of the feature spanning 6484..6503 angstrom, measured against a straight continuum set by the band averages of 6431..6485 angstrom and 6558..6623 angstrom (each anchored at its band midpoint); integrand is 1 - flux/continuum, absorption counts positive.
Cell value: 0.9 angstrom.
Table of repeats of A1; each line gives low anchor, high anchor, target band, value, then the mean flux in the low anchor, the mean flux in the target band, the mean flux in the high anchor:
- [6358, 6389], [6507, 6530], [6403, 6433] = 1.1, 4.08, 4.01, 4.34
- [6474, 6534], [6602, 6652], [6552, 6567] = -0.9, 4.26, 4.5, 4.25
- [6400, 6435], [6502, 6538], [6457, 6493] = -0.5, 4.08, 4.28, 4.34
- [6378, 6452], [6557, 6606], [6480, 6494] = -0.1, 4.06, 4.21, 4.34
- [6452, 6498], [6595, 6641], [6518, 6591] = -3.1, 4.24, 4.44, 4.27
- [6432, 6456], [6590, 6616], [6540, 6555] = -1.4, 4.2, 4.44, 3.98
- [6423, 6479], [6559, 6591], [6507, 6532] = 0.3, 4.22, 4.32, 4.5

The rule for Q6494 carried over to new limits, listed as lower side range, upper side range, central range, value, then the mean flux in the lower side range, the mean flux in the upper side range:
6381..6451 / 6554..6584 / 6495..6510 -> 0.5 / 4.07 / 4.49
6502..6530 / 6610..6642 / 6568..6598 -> 0.0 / 4.34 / 4.33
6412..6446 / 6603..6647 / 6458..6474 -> -0.5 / 4.09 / 4.26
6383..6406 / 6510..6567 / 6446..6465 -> -0.2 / 4.09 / 4.4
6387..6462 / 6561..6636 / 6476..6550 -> -1.4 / 4.13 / 4.3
